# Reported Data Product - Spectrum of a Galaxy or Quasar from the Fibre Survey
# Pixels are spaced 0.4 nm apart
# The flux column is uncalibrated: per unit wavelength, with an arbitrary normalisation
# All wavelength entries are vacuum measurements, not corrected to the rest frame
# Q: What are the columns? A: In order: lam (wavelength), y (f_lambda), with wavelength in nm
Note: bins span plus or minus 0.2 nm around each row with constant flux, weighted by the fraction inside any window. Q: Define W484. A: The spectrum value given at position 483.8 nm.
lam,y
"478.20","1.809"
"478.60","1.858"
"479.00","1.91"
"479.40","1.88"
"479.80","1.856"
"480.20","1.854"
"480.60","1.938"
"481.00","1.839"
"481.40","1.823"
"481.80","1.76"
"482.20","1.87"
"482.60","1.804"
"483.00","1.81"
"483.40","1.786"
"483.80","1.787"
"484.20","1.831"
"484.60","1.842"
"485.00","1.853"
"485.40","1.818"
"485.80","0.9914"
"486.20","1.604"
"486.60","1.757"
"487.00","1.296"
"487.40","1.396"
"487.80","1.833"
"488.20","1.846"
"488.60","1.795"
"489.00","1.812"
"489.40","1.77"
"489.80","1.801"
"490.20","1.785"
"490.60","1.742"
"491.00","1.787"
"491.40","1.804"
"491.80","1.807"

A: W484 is 1.787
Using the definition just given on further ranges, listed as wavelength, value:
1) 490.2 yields 1.785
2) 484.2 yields 1.831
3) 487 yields 1.296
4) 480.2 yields 1.854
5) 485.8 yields 0.9914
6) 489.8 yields 1.801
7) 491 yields 1.787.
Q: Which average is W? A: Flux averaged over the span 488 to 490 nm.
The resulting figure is 1.8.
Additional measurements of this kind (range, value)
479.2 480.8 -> 1.88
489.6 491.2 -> 1.78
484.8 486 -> 1.55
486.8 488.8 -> 1.63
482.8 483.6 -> 1.8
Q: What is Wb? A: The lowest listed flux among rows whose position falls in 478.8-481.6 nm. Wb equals 1.823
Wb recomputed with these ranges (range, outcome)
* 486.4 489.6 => 1.296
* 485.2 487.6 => 0.9914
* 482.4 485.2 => 1.786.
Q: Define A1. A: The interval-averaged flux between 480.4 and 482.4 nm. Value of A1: 1.85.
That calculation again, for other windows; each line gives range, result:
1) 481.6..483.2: 1.81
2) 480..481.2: 1.88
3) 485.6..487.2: 1.41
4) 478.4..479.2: 1.88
